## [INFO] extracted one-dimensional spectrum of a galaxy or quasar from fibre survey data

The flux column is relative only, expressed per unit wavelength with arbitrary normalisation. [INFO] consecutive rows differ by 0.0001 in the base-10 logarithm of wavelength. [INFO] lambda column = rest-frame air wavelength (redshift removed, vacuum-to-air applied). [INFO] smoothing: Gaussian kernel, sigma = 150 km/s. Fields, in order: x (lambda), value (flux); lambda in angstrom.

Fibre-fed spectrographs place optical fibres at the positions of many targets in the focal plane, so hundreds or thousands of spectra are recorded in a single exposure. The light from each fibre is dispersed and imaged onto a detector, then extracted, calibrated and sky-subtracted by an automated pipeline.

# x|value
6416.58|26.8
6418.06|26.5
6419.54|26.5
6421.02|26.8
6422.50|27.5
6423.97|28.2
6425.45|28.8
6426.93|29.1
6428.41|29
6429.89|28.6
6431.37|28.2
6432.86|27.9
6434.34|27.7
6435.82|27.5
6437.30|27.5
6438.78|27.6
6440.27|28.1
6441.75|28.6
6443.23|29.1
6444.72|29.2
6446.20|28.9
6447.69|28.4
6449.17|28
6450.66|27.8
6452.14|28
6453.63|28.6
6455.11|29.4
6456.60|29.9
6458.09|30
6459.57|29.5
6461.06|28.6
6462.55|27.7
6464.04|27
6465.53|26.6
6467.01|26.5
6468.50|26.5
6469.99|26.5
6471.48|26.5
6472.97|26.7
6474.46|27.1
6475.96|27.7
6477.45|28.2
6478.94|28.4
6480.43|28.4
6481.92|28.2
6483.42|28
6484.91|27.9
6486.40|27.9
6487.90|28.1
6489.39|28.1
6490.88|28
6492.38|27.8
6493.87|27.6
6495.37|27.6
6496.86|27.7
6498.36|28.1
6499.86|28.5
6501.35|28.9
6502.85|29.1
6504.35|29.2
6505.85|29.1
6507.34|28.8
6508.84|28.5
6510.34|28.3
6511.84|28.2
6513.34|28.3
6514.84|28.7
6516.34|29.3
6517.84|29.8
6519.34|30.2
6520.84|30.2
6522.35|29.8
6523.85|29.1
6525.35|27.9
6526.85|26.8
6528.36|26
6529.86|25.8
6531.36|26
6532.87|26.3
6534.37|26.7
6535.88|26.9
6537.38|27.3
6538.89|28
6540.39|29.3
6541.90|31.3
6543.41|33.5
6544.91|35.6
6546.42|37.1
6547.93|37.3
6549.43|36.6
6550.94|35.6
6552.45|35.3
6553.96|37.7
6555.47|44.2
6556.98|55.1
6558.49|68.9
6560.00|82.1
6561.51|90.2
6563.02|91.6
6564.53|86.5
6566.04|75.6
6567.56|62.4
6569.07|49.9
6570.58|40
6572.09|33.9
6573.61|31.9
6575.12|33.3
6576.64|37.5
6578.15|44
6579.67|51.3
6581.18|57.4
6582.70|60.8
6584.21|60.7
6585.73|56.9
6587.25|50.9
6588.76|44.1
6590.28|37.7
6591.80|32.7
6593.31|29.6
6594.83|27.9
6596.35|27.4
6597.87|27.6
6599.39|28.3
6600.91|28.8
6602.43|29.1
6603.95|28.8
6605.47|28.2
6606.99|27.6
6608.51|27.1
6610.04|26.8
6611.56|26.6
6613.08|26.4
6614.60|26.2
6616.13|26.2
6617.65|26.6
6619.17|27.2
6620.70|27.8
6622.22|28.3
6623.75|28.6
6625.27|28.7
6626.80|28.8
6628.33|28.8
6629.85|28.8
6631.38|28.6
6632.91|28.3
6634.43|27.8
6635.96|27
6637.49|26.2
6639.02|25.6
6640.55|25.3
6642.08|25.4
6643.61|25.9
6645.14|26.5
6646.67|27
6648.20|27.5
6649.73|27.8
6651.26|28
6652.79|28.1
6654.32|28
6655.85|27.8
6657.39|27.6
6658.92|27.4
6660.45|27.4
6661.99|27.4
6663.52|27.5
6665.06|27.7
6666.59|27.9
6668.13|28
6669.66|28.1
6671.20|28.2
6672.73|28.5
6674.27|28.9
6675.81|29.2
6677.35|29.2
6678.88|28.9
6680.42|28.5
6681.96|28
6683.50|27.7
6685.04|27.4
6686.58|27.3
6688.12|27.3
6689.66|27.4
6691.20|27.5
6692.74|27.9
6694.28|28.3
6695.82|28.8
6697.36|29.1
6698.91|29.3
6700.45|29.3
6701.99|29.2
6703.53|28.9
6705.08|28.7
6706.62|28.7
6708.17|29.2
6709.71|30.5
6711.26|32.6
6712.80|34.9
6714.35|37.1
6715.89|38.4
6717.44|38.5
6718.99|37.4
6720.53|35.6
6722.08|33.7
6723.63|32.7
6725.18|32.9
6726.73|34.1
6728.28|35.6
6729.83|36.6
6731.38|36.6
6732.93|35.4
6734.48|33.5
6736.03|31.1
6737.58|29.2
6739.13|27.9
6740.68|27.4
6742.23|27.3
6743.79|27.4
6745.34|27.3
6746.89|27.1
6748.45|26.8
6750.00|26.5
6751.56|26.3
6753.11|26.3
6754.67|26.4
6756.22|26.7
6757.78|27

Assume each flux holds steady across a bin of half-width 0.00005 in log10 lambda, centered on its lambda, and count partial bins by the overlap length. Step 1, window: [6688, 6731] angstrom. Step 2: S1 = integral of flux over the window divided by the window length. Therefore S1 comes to 31.9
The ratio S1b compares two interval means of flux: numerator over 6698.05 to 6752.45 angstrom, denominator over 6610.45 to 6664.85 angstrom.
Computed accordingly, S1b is 1.2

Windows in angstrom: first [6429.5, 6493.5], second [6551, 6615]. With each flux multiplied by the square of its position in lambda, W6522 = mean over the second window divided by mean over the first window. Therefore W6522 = 1.6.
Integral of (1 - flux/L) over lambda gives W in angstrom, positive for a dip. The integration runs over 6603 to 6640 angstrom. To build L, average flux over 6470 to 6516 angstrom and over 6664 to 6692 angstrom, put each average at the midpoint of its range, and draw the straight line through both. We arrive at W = 0.7 angstrom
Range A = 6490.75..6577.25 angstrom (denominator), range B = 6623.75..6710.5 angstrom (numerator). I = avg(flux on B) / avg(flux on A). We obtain 0.7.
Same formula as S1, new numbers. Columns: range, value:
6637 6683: 27.6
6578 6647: 32.2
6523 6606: 41.5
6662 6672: 27.9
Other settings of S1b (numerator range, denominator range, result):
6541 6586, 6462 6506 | 1.84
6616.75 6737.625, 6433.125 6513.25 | 1.05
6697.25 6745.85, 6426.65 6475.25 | 1.15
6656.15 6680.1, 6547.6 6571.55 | 0.48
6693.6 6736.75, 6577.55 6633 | 0.97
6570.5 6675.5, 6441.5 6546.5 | 1.10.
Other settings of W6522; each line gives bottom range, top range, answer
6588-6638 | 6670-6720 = 1.07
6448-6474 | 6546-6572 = 2.09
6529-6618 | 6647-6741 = 0.77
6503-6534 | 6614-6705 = 1.03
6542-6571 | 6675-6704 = 0.55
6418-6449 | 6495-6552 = 1.08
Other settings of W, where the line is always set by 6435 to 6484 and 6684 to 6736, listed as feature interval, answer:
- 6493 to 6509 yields 0.1 angstrom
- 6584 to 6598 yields -4.3 angstrom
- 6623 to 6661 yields 4.1 angstrom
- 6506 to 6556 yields -2.5 angstrom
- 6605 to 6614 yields 1.0 angstrom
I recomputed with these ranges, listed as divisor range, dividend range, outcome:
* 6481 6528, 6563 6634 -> 1.32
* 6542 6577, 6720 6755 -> 0.60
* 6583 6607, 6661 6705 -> 0.78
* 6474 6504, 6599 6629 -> 0.99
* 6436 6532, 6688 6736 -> 1.14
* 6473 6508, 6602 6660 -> 0.97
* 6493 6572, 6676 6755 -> 0.80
